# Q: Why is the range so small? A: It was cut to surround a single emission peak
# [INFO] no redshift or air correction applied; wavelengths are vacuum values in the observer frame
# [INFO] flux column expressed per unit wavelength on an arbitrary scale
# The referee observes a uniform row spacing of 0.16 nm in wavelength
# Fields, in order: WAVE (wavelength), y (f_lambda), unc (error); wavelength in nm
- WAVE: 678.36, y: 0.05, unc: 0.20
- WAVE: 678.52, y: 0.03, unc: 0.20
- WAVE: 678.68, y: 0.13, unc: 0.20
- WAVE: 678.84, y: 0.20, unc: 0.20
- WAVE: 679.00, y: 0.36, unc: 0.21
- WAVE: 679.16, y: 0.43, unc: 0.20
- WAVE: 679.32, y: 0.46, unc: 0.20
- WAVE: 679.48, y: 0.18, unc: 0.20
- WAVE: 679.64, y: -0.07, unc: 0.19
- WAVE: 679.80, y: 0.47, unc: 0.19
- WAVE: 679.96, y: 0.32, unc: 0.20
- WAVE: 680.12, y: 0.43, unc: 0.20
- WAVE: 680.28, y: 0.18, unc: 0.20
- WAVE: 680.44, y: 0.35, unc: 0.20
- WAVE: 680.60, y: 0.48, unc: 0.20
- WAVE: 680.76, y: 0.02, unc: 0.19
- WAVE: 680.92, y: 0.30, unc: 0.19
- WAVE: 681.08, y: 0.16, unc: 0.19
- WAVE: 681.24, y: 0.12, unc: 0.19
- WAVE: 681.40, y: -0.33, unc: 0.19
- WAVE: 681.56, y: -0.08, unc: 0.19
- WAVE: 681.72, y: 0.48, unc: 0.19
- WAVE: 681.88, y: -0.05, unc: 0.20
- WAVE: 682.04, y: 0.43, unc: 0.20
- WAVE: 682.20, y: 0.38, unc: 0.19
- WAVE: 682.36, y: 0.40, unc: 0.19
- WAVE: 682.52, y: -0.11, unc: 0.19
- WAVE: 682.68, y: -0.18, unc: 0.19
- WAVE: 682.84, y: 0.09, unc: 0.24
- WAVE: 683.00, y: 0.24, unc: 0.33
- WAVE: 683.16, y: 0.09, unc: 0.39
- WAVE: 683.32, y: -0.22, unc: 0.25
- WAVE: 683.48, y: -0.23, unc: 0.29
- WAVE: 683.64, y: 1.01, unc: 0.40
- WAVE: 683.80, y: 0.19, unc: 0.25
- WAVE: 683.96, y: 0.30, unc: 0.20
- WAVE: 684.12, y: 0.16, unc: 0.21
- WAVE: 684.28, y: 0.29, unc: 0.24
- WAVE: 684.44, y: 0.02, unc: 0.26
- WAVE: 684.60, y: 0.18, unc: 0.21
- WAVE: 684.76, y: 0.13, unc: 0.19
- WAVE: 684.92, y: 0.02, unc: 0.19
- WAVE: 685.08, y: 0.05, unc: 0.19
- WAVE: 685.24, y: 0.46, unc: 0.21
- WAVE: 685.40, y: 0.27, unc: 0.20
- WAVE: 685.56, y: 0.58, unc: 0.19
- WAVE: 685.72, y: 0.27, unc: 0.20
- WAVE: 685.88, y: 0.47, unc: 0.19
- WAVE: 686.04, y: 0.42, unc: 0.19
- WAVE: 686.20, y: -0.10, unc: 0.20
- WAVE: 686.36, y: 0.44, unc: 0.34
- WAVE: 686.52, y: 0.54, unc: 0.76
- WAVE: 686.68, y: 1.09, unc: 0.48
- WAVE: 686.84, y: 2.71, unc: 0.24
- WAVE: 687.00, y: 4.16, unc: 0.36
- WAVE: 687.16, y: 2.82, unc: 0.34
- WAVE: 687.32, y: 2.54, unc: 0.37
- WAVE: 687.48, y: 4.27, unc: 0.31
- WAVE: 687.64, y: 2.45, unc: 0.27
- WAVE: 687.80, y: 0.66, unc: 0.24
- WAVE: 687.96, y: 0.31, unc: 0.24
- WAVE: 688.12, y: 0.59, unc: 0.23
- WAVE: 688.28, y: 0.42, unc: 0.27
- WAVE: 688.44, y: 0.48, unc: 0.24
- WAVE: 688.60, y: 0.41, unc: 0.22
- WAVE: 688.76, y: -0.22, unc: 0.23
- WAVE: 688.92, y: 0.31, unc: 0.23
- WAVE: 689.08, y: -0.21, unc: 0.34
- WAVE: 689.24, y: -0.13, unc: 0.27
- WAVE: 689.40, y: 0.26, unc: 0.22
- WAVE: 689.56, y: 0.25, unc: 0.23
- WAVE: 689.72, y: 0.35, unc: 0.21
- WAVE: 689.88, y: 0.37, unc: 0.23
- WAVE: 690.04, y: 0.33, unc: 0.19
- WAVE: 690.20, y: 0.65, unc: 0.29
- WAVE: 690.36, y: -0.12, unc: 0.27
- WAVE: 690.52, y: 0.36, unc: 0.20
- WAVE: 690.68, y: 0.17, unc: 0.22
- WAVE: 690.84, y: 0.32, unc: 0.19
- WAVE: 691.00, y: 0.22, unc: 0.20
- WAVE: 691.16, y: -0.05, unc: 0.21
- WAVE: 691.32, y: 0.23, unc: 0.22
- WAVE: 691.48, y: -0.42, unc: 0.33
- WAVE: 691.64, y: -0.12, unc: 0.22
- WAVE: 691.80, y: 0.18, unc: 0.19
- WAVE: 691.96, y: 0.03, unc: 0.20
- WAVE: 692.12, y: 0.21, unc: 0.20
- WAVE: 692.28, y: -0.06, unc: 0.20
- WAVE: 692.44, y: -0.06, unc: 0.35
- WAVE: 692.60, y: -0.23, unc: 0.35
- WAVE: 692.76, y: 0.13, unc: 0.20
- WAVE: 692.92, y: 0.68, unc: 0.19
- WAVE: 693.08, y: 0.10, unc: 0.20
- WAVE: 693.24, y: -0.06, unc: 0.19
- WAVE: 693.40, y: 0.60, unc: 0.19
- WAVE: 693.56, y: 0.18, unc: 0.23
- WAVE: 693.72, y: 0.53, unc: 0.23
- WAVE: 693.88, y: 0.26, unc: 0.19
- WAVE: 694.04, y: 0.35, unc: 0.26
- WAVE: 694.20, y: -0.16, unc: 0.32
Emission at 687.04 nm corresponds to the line [O II] 3727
